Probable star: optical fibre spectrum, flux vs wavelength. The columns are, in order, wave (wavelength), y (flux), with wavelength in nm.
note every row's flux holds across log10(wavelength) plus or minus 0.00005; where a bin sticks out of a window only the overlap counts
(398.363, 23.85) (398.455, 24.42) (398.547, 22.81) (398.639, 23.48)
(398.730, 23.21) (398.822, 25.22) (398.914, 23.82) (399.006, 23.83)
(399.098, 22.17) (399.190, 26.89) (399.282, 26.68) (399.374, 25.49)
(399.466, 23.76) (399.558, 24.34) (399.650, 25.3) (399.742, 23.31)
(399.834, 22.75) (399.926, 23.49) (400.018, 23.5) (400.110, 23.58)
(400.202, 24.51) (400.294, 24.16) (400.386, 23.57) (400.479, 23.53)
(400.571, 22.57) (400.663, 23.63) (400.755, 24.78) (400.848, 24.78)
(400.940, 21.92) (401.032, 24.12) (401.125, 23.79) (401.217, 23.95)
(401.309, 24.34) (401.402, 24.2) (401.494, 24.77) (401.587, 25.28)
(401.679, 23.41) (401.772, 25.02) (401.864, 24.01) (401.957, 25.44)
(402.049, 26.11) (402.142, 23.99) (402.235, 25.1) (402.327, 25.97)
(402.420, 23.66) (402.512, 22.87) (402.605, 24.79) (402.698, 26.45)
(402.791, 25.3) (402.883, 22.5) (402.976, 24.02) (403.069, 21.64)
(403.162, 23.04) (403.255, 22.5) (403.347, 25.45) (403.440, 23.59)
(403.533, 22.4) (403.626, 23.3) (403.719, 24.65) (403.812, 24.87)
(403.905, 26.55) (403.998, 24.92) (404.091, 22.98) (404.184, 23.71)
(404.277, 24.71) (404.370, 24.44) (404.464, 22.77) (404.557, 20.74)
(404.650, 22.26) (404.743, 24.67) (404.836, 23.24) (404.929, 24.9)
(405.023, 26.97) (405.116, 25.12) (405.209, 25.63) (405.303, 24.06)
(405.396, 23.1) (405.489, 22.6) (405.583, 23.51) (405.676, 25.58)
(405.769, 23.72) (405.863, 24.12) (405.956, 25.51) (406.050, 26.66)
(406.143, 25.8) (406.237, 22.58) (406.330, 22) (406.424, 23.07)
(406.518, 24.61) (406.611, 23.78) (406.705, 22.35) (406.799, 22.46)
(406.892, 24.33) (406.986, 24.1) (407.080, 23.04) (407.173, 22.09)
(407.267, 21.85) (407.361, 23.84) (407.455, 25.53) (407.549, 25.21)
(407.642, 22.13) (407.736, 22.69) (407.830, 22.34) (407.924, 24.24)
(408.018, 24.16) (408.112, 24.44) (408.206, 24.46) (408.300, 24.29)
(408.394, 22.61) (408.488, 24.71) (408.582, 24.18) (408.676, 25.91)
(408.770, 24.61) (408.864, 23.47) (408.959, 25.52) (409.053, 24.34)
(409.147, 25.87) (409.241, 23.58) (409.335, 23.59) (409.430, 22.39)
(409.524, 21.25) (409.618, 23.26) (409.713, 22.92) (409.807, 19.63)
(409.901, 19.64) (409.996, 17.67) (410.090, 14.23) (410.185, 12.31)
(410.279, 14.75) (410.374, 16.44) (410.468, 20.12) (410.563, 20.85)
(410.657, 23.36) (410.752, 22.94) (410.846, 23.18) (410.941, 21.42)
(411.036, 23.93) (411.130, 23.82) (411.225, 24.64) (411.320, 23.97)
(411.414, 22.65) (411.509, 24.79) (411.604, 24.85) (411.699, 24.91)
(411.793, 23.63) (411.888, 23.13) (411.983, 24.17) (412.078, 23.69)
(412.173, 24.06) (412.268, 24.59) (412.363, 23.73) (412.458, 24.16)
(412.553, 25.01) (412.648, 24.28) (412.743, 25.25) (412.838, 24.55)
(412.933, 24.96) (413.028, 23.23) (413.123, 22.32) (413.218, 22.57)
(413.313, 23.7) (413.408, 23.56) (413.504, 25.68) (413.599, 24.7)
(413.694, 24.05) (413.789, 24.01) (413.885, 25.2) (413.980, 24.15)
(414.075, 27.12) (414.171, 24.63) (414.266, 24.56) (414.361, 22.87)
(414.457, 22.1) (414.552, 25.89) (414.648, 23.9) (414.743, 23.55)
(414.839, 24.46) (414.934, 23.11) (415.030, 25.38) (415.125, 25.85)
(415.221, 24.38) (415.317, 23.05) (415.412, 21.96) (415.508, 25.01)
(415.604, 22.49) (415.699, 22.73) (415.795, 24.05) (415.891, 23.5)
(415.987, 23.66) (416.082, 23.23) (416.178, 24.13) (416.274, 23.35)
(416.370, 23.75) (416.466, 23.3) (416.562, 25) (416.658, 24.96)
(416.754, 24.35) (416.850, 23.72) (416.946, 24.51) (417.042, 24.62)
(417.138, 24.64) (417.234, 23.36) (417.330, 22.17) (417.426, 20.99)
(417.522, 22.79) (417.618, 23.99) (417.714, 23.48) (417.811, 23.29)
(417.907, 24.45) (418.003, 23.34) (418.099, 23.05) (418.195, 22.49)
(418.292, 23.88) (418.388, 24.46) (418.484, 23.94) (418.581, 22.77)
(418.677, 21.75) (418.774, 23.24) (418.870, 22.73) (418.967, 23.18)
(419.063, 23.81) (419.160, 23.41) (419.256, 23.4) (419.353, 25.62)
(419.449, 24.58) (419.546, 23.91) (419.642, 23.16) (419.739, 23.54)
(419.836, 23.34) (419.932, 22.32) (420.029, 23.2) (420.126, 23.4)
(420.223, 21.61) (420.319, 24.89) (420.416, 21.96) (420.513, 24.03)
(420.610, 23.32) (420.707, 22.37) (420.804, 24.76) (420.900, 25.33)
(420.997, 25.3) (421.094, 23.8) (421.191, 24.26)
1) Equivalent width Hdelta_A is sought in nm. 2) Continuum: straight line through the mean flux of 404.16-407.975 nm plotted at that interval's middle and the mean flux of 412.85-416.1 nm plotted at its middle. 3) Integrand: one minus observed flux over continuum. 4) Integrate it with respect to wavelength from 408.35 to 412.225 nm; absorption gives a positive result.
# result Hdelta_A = 0.25 nm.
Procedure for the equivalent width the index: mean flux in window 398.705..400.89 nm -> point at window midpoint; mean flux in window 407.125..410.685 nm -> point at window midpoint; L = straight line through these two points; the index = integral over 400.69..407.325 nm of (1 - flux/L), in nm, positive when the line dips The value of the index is -0.228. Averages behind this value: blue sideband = 24.1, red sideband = 22.2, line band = 24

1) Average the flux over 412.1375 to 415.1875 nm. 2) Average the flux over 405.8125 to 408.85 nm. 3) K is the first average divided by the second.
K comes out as 1.0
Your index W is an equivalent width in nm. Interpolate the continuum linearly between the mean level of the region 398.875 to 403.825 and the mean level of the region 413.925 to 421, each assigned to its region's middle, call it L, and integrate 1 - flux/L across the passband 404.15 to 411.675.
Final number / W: 0.27 nm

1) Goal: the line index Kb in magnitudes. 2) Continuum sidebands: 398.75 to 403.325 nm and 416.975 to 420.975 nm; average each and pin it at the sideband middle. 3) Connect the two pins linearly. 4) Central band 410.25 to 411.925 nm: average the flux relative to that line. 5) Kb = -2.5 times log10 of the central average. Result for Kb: 0.060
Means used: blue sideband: 24.2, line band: 22.5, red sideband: 23.5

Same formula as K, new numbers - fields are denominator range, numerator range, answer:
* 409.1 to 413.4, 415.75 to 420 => 1.05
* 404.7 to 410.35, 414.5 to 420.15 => 1.02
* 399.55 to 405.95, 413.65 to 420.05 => 0.99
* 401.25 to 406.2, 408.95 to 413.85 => 0.94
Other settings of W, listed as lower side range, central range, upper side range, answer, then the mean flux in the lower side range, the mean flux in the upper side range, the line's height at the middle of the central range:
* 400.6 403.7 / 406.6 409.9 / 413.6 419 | 0.062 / 24.1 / 23.8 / 24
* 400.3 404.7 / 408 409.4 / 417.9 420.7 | -0.035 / 24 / 23.4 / 23.8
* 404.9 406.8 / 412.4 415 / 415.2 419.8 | -0.048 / 24.2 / 23.6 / 23.8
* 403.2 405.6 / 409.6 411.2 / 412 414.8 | 0.272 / 24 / 24.2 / 24.1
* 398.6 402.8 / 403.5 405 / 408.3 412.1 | -0.021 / 24.3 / 22.3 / 23.5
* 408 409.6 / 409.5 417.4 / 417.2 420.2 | 0.167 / 24.1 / 23.3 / 23.7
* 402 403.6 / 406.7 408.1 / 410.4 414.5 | 0.031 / 24.1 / 23.8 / 23.9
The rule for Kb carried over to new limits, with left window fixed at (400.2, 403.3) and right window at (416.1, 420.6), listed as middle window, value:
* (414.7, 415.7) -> -0.011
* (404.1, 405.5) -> 0.002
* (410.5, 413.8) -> -0.004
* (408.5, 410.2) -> 0.080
